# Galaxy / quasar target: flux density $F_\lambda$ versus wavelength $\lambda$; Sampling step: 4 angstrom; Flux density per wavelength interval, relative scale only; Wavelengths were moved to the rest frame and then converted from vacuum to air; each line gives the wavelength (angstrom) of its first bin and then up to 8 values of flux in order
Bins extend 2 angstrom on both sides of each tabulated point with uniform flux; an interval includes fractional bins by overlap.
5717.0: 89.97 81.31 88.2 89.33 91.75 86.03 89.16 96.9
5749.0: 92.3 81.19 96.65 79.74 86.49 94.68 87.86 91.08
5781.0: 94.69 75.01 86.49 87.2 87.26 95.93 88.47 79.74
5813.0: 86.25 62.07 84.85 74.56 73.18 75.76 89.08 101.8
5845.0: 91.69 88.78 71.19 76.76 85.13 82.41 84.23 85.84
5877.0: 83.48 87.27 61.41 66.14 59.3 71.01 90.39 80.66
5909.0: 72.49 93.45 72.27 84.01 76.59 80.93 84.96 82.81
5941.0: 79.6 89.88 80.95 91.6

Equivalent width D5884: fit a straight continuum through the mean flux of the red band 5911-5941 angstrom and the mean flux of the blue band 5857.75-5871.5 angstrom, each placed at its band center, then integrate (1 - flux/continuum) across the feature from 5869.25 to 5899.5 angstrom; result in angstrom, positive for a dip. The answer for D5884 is 3.1 angstrom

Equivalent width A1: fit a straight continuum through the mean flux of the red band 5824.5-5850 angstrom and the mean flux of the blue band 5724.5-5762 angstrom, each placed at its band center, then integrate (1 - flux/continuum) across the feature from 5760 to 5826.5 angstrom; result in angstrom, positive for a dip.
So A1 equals 1.77 angstrom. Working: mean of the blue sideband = 89.4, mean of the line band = 85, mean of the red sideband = 85.4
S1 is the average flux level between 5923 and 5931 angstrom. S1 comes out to 78.8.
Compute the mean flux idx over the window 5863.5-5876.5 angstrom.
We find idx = 84.1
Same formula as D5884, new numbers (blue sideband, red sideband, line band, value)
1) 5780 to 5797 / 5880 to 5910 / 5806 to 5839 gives 1.2 angstrom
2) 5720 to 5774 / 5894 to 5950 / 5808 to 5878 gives 2.0 angstrom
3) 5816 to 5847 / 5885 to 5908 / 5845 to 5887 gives -2.3 angstrom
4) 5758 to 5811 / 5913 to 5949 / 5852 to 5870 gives 0.9 angstrom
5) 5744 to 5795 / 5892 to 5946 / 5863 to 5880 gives -0.3 angstrom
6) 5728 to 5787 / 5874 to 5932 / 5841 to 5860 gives -0.6 angstrom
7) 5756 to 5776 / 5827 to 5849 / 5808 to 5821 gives 1.5 angstrom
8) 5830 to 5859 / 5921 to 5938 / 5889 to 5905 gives 1.8 angstrom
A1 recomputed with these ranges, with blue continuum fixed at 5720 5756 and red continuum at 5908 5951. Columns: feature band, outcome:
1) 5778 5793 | 0.2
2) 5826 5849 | -0.2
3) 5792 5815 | -0.3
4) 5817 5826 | 1.0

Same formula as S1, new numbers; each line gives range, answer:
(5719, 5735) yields 87.6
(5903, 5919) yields 79.7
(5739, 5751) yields 92.8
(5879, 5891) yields 71.6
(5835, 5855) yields 88.5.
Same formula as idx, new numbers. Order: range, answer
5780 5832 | 82.4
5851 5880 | 81.5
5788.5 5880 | 83.6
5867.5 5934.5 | 78.4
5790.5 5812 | 87.6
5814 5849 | 82.2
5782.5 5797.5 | 84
